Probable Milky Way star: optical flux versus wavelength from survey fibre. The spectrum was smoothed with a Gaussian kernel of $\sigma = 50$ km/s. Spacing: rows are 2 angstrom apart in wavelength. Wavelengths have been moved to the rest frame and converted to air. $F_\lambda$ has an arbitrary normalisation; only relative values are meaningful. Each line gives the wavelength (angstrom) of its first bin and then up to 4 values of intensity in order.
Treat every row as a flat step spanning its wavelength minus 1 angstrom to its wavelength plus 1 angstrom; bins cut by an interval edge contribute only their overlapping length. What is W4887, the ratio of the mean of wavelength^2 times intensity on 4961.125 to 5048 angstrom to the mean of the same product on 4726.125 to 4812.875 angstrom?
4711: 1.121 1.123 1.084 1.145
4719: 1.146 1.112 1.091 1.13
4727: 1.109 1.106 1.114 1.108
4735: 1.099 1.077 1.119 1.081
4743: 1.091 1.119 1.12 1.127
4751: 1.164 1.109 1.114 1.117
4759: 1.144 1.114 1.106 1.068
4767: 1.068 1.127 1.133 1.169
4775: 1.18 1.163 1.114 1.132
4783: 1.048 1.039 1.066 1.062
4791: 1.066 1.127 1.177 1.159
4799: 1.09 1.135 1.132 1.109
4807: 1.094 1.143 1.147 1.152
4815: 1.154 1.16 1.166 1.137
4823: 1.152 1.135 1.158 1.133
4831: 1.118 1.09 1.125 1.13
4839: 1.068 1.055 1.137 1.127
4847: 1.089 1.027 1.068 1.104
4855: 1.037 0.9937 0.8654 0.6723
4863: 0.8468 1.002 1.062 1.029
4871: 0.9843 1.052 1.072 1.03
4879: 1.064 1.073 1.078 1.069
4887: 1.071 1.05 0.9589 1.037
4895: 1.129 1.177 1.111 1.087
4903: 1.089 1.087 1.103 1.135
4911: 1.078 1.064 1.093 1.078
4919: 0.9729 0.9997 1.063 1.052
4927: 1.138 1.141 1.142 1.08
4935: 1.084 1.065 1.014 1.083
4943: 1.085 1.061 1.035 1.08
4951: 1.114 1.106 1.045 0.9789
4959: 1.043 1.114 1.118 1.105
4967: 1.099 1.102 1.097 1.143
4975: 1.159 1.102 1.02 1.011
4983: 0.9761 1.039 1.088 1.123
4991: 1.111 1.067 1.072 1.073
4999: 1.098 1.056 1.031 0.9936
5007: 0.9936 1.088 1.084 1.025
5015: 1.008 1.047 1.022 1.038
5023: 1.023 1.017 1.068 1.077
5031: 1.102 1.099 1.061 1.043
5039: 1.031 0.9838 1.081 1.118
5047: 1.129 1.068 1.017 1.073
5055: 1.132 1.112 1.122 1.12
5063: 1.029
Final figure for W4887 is 1.05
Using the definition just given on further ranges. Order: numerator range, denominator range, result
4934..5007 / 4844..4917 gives 1.06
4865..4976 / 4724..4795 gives 1.04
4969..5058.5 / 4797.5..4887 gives 1.06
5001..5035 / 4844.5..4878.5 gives 1.11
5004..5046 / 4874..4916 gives 1.02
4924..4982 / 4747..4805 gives 1.04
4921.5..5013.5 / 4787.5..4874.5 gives 1.05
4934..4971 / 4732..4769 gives 1.05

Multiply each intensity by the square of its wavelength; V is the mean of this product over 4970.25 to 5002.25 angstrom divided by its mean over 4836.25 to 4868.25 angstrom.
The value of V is 1.12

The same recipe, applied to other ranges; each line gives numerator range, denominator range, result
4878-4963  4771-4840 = 1.00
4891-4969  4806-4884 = 1.05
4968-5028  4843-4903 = 1.08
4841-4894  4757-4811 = 0.95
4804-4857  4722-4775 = 1.03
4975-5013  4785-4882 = 1.05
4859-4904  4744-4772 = 0.97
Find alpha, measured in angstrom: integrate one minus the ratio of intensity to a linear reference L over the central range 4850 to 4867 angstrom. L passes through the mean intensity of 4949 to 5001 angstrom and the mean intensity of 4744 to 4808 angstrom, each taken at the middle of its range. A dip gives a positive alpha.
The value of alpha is 2.2 angstrom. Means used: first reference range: 1.12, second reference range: 1.08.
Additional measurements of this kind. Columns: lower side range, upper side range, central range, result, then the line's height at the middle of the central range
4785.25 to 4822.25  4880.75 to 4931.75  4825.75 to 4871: 2.6 angstrom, 1.11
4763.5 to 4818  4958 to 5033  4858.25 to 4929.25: 3.1 angstrom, 1.09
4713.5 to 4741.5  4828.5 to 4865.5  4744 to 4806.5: -2.1 angstrom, 1.08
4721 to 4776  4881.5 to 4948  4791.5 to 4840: -1.5 angstrom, 1.1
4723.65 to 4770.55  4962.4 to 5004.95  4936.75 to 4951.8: 0.2 angstrom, 1.08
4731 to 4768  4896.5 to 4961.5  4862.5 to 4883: 1.1 angstrom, 1.09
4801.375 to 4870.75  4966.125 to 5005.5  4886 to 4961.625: 0.0 angstrom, 1.08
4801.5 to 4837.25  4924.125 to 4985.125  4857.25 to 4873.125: 2.6 angstrom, 1.12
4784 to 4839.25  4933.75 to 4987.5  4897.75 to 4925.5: 0.4 angstrom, 1.09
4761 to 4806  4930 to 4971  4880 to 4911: 0.2 angstrom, 1.09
